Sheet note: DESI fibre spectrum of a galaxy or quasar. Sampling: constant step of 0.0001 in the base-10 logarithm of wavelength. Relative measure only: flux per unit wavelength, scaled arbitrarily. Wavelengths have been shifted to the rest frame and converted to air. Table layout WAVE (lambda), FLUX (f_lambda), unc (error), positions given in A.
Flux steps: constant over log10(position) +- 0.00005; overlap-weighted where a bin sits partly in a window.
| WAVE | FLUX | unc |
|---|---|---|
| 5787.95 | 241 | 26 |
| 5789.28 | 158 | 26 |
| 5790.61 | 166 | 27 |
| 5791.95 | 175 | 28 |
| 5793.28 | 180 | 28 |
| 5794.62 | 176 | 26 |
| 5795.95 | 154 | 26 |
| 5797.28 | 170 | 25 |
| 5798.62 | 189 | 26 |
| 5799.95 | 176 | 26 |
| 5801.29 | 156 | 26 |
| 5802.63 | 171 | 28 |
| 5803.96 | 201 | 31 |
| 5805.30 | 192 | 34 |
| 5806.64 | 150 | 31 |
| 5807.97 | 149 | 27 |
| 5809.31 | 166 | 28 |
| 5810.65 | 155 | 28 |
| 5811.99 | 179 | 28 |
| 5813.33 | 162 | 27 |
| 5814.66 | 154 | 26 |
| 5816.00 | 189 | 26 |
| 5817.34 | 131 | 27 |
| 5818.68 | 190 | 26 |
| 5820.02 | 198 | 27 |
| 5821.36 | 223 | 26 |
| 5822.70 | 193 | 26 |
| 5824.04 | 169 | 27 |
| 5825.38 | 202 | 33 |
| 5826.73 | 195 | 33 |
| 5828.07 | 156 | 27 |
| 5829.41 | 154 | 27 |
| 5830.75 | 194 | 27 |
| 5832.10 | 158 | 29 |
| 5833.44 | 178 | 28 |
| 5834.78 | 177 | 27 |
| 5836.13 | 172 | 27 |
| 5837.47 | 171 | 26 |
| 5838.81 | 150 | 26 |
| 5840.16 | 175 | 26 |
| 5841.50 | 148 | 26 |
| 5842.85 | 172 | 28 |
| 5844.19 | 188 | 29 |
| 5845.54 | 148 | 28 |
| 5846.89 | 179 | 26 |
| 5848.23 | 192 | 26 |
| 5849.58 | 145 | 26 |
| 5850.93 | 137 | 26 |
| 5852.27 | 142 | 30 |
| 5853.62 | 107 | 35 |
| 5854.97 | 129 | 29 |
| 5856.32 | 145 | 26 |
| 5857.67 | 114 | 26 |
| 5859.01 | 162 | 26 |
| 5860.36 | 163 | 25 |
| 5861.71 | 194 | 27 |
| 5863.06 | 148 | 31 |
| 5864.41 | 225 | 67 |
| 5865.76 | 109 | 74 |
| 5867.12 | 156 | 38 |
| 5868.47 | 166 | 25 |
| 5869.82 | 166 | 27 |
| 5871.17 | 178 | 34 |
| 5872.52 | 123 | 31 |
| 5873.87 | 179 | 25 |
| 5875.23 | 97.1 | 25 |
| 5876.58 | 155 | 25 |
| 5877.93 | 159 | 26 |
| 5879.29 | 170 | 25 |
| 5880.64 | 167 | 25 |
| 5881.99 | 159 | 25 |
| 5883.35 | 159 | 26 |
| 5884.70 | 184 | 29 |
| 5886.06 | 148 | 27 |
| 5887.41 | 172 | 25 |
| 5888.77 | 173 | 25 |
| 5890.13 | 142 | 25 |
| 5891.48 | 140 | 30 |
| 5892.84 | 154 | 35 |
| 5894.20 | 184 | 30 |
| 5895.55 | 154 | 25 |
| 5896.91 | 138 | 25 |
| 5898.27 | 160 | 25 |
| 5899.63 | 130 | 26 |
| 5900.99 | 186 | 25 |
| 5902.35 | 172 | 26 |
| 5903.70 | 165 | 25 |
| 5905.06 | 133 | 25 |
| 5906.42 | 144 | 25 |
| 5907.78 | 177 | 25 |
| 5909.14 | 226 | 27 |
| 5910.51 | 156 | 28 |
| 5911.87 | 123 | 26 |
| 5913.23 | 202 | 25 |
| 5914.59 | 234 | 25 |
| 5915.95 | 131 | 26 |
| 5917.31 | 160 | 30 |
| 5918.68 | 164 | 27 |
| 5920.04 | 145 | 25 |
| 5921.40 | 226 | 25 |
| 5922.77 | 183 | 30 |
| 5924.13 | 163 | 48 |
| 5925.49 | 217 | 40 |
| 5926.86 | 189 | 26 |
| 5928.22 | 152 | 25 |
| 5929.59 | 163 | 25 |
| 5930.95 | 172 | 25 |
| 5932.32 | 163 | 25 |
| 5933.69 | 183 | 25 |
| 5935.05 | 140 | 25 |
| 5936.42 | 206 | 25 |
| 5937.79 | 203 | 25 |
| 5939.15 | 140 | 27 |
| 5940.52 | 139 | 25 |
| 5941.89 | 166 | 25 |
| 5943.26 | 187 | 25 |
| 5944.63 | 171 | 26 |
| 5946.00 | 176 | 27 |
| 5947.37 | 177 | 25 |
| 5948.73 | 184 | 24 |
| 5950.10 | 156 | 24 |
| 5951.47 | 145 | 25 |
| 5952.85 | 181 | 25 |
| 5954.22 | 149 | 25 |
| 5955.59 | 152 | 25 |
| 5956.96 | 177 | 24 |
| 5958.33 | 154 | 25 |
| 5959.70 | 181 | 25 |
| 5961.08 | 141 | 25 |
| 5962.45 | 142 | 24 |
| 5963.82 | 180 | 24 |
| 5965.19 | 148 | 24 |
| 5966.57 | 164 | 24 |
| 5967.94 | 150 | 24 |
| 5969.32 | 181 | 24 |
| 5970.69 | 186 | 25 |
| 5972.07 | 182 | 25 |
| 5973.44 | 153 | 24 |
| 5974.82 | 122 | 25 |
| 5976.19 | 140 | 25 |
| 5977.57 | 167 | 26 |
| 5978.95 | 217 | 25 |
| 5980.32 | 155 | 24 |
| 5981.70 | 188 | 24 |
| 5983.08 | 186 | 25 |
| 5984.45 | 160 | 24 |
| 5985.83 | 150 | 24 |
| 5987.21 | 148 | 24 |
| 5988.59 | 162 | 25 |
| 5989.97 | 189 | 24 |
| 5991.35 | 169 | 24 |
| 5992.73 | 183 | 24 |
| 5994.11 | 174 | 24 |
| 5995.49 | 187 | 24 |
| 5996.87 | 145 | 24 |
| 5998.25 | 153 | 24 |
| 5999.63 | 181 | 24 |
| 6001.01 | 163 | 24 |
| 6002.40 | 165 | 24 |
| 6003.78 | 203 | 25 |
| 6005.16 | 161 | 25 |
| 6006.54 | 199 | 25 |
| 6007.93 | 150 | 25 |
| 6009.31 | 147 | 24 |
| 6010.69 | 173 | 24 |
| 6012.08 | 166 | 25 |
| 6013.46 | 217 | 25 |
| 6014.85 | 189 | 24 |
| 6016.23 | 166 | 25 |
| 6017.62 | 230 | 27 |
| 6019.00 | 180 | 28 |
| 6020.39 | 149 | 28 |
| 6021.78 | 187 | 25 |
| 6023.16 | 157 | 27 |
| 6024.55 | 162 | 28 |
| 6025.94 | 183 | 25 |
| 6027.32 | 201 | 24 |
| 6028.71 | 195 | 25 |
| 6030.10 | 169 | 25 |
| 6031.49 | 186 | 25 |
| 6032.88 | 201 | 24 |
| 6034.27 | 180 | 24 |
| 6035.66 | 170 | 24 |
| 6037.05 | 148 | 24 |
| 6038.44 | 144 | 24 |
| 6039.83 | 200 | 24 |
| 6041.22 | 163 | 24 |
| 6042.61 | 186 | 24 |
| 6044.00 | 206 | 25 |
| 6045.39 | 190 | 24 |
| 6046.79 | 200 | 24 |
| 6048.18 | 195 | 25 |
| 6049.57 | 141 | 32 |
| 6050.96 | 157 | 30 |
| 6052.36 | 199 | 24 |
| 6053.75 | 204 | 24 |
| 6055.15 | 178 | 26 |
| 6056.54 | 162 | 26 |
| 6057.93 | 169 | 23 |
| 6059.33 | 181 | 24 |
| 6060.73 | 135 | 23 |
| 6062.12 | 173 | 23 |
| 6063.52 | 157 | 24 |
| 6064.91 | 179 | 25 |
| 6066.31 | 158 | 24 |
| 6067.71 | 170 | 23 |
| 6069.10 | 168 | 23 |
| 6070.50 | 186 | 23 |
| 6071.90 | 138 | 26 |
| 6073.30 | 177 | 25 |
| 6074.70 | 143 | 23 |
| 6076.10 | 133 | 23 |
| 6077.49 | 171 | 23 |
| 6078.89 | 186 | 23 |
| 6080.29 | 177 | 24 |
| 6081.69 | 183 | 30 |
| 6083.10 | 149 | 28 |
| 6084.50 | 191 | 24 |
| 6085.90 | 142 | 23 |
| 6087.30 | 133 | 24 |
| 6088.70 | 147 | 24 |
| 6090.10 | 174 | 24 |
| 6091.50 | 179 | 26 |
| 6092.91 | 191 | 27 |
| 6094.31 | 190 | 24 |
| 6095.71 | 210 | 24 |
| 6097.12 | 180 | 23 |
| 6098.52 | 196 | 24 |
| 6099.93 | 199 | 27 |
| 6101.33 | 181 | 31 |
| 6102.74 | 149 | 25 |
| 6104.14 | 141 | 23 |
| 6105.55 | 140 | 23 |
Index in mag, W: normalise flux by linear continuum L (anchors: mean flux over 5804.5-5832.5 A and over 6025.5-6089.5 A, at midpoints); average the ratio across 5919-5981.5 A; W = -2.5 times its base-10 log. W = 0.03 mag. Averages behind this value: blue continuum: 174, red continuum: 172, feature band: 168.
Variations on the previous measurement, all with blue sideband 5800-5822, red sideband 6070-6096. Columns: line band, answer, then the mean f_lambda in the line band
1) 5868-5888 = 0.08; 159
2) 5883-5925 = 0.03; 166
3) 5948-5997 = 0.03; 165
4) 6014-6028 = -0.07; 181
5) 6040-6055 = -0.10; 184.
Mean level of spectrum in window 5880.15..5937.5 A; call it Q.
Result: 168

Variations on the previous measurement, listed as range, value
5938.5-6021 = 168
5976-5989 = 168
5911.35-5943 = 173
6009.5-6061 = 179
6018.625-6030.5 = 176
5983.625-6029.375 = 174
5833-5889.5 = 159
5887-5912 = 160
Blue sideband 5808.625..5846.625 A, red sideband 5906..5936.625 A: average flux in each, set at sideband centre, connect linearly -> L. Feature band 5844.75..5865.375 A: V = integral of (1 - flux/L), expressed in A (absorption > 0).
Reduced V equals 2.2 A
